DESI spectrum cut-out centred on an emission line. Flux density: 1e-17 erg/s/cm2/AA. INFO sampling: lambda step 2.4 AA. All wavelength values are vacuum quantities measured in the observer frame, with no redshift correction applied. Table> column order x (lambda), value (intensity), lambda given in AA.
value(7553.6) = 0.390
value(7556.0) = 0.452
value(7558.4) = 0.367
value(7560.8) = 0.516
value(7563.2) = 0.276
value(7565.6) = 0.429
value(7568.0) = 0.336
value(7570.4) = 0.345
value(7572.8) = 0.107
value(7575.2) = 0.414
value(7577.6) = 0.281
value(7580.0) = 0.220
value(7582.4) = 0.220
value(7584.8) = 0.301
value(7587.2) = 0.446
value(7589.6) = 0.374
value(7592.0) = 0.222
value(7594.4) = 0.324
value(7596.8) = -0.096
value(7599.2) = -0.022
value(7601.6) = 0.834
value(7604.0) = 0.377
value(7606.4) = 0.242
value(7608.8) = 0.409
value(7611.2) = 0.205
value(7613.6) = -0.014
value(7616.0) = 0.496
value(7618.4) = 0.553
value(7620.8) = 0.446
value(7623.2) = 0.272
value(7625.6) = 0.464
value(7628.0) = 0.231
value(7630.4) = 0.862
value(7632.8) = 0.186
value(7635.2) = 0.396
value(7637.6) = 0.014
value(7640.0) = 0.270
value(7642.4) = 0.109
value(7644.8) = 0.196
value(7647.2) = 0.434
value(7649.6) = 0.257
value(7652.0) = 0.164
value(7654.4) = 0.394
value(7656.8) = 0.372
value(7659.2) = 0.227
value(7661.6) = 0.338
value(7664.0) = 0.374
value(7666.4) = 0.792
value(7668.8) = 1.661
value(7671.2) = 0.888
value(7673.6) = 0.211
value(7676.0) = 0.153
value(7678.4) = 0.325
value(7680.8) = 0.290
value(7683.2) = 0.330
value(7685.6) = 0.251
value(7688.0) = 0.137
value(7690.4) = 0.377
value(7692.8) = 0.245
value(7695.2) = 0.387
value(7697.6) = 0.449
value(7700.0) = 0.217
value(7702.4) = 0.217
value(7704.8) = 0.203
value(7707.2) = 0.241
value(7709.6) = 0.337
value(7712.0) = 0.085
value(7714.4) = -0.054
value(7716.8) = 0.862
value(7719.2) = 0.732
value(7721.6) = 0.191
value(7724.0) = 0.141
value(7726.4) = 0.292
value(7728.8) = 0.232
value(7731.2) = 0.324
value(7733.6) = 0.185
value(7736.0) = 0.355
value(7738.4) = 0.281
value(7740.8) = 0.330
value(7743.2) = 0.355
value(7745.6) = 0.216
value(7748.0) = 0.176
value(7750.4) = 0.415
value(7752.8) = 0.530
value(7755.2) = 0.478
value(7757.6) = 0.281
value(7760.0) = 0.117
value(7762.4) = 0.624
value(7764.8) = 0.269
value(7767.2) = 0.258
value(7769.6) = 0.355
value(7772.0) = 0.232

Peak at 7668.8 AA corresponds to H-beta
